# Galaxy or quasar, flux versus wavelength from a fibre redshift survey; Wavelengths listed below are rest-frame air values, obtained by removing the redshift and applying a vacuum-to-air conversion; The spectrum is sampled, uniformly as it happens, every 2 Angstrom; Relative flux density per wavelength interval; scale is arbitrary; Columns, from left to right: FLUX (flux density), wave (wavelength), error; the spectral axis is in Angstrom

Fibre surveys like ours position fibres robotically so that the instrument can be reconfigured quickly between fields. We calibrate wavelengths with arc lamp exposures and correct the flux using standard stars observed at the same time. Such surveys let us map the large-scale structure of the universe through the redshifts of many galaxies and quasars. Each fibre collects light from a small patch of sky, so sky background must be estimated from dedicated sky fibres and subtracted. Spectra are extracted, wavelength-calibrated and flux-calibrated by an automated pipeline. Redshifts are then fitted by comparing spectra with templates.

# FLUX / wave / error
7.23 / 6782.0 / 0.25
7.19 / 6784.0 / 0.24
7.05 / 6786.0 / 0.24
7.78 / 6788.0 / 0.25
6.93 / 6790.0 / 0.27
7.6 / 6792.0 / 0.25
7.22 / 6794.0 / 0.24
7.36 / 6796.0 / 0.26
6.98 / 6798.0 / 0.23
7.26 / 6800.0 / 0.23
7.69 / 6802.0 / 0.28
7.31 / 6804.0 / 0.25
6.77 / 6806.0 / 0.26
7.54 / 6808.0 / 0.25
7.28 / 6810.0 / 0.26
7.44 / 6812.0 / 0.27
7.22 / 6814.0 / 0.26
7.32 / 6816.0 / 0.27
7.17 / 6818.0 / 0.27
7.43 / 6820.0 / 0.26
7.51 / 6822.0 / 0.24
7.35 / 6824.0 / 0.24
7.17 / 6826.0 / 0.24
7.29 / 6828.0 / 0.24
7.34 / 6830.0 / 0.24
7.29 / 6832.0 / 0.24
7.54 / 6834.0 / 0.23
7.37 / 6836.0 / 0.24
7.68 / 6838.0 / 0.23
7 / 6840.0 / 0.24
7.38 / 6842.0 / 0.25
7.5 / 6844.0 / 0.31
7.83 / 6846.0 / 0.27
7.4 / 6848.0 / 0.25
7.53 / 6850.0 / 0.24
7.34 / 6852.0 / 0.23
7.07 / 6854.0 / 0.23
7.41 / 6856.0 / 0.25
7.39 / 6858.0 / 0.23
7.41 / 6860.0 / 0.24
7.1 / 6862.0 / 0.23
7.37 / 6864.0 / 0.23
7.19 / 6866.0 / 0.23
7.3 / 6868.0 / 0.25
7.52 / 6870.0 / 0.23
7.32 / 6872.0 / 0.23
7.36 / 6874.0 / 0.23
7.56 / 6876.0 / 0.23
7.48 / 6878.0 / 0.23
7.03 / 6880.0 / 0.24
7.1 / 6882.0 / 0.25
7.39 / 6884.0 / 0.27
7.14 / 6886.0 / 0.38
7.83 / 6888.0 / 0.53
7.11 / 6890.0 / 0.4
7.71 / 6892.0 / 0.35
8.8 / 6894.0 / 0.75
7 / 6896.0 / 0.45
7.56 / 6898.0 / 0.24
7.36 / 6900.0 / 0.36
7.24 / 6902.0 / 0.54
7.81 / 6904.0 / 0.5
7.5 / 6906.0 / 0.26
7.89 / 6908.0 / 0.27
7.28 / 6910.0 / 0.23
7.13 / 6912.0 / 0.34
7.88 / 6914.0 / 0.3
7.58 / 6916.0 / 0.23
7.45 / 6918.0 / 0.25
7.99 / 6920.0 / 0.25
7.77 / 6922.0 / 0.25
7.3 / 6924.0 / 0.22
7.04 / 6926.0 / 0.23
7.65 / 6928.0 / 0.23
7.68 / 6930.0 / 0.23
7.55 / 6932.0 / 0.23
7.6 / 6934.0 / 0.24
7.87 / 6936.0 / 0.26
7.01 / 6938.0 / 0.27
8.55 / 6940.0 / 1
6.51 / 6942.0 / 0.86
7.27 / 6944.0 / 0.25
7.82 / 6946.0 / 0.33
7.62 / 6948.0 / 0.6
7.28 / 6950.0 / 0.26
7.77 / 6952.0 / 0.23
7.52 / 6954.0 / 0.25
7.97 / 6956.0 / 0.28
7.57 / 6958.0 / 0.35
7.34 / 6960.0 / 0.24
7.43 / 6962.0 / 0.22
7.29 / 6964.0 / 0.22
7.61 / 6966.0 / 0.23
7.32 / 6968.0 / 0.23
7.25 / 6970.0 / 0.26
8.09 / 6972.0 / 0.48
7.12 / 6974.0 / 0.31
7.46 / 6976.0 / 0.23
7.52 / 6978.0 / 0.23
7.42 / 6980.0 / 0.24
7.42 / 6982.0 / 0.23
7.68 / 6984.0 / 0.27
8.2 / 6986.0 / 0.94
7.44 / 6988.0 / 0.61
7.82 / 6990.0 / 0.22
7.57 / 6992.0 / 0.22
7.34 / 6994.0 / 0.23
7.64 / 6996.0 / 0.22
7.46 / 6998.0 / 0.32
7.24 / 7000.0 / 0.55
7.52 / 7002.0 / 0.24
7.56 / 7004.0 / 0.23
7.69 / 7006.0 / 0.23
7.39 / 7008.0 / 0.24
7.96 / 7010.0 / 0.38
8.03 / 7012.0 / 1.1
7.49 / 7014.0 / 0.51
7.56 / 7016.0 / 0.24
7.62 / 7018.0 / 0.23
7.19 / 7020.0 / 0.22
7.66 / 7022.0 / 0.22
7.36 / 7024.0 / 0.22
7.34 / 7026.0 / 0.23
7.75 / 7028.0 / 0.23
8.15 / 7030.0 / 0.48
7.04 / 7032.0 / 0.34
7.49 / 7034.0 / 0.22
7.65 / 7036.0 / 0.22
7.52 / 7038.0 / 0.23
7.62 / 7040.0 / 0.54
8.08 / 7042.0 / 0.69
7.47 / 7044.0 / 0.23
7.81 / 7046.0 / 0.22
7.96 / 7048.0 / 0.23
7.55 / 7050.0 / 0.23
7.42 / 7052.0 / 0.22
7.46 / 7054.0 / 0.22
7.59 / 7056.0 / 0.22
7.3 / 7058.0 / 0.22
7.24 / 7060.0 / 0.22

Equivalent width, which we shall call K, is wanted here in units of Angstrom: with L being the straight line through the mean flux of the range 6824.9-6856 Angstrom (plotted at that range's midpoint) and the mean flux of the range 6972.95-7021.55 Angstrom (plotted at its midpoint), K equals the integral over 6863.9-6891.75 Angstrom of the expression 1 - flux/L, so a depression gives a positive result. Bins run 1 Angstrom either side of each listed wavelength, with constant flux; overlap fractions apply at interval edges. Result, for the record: 0.3 Angstrom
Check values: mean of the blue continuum 7.38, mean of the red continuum 7.56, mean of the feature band 7.34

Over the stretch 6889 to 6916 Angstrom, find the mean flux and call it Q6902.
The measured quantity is 7.56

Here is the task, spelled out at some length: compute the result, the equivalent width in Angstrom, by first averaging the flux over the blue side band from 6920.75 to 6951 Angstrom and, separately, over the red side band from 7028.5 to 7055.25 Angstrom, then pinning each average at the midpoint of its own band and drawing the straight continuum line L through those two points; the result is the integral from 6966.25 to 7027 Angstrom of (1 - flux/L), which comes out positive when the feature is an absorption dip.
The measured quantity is 0.3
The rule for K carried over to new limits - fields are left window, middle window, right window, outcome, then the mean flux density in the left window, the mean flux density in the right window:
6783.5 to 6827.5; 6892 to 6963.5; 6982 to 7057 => -0.8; 7.3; 7.6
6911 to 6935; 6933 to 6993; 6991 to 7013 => 0.2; 7.55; 7.58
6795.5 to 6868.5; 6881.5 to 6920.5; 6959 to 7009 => -0.6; 7.34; 7.51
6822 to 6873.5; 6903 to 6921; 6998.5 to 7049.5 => -0.4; 7.37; 7.6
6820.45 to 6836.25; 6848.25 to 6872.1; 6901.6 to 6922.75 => 0.4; 7.36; 7.6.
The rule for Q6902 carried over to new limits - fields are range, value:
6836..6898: 7.41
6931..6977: 7.51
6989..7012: 7.58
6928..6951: 7.53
